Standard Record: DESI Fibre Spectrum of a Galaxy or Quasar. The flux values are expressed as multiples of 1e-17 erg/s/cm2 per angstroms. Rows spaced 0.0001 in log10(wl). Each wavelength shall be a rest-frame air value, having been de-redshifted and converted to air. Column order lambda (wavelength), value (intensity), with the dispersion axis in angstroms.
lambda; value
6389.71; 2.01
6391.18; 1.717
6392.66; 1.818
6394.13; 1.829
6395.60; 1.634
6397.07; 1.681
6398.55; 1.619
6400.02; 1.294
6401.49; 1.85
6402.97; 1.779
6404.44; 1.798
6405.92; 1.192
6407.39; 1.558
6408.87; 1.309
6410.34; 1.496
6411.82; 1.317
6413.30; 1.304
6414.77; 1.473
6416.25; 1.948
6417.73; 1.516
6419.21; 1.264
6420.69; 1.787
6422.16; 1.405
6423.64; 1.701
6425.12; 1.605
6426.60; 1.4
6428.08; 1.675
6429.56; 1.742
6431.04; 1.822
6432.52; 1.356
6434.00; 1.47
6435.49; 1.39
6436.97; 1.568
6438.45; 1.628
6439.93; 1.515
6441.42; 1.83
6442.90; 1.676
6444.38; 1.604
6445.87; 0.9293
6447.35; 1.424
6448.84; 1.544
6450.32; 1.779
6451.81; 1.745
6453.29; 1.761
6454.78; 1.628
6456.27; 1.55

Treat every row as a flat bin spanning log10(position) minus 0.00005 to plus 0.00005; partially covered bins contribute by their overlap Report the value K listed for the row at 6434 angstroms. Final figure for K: 1.47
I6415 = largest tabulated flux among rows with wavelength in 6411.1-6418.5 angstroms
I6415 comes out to 1.948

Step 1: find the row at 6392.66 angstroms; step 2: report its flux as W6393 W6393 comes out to 1.818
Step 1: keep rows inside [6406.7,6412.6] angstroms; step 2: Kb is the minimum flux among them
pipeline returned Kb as 1.309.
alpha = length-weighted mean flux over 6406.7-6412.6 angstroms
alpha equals 1.42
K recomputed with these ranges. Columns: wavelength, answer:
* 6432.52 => 1.356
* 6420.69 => 1.787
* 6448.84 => 1.544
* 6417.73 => 1.516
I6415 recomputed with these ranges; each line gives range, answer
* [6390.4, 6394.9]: 1.829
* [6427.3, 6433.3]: 1.822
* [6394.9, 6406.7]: 1.85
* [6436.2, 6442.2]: 1.83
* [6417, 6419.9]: 1.516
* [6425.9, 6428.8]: 1.675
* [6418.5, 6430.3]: 1.787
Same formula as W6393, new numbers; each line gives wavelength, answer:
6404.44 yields 1.798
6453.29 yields 1.761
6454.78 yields 1.628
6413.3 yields 1.304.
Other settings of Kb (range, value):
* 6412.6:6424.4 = 1.264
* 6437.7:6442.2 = 1.515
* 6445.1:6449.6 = 0.9293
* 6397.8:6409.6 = 1.192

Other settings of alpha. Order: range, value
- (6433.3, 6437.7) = 1.47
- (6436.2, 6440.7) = 1.57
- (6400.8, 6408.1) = 1.63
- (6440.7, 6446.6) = 1.51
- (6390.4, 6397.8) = 1.74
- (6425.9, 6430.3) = 1.61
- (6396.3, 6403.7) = 1.64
